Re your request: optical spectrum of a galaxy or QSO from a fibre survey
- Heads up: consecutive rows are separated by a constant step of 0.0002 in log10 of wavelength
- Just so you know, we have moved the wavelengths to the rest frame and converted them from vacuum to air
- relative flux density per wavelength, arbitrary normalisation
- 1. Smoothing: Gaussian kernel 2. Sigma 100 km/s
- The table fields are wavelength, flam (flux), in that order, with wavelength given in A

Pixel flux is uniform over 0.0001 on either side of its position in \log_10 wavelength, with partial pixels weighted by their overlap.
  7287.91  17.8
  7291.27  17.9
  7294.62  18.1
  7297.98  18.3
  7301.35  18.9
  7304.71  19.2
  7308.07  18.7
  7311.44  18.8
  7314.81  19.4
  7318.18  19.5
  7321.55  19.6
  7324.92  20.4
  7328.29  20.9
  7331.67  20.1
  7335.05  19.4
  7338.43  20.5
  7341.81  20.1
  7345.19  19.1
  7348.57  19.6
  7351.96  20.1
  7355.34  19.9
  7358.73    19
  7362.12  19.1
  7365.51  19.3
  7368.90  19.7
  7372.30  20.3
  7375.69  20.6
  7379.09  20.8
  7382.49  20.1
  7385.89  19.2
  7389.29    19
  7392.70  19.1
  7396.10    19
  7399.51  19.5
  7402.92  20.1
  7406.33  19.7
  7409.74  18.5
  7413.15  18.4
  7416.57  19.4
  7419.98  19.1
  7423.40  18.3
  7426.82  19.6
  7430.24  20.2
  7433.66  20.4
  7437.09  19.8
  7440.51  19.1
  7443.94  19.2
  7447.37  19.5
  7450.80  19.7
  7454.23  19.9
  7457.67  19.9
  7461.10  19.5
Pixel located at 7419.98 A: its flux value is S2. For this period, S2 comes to 19.1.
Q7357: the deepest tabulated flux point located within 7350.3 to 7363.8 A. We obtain 19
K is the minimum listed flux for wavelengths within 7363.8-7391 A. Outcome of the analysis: 19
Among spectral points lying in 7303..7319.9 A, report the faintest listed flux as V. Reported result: 18.7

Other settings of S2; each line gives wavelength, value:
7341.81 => 20.1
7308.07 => 18.7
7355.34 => 19.9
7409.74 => 18.5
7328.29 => 20.9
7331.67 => 20.1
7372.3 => 20.3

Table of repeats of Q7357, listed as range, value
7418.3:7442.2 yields 18.3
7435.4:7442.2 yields 19.1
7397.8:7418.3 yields 18.4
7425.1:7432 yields 19.6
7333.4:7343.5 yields 19.4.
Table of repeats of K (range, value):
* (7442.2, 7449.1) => 19.2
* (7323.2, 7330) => 20.4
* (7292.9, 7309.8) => 18.1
